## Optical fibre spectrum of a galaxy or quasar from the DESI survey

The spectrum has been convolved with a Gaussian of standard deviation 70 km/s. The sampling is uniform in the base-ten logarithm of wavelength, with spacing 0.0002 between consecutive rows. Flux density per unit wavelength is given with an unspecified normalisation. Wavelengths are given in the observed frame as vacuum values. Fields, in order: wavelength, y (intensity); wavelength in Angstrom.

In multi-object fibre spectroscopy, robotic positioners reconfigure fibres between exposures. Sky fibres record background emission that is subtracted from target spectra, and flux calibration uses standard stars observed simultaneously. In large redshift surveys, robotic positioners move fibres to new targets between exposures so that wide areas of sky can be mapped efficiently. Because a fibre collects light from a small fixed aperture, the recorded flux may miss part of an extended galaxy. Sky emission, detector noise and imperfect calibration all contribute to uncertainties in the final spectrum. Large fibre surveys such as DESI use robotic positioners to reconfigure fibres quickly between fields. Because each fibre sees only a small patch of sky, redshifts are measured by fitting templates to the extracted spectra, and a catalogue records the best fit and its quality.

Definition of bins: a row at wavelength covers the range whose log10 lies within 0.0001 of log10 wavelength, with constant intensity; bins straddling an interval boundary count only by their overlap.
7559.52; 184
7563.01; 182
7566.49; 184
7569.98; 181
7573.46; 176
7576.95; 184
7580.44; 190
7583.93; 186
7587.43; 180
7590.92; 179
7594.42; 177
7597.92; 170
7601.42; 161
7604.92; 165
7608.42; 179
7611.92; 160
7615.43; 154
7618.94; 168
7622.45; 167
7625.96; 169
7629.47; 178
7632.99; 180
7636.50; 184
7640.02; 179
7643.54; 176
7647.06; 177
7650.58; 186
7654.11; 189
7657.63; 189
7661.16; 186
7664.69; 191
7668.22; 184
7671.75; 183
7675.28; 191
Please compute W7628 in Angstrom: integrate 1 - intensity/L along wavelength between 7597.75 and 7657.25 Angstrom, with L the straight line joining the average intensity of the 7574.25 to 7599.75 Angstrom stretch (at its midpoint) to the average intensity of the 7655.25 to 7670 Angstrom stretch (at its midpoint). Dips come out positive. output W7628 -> 3.5 Angstrom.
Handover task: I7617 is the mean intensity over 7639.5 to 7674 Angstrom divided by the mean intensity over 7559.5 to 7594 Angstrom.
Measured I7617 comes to 1.01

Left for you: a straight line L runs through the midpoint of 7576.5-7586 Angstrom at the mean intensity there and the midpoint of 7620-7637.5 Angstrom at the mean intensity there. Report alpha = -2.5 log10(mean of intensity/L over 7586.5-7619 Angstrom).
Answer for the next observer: 0.08 mag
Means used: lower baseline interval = 187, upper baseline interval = 175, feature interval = 169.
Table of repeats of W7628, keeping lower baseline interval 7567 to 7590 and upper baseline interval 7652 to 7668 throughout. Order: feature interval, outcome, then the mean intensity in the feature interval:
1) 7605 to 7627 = 2.3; 166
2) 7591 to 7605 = 1.1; 170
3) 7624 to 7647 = 1.1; 178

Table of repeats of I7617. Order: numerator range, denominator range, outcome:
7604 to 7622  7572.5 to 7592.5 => 0.90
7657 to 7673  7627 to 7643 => 1.04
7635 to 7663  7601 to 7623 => 1.11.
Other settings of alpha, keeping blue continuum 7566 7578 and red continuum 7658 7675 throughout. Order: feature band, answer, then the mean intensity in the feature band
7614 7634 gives 0.092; 169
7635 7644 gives 0.030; 180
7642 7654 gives 0.027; 181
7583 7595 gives 0.009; 180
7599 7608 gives 0.105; 166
